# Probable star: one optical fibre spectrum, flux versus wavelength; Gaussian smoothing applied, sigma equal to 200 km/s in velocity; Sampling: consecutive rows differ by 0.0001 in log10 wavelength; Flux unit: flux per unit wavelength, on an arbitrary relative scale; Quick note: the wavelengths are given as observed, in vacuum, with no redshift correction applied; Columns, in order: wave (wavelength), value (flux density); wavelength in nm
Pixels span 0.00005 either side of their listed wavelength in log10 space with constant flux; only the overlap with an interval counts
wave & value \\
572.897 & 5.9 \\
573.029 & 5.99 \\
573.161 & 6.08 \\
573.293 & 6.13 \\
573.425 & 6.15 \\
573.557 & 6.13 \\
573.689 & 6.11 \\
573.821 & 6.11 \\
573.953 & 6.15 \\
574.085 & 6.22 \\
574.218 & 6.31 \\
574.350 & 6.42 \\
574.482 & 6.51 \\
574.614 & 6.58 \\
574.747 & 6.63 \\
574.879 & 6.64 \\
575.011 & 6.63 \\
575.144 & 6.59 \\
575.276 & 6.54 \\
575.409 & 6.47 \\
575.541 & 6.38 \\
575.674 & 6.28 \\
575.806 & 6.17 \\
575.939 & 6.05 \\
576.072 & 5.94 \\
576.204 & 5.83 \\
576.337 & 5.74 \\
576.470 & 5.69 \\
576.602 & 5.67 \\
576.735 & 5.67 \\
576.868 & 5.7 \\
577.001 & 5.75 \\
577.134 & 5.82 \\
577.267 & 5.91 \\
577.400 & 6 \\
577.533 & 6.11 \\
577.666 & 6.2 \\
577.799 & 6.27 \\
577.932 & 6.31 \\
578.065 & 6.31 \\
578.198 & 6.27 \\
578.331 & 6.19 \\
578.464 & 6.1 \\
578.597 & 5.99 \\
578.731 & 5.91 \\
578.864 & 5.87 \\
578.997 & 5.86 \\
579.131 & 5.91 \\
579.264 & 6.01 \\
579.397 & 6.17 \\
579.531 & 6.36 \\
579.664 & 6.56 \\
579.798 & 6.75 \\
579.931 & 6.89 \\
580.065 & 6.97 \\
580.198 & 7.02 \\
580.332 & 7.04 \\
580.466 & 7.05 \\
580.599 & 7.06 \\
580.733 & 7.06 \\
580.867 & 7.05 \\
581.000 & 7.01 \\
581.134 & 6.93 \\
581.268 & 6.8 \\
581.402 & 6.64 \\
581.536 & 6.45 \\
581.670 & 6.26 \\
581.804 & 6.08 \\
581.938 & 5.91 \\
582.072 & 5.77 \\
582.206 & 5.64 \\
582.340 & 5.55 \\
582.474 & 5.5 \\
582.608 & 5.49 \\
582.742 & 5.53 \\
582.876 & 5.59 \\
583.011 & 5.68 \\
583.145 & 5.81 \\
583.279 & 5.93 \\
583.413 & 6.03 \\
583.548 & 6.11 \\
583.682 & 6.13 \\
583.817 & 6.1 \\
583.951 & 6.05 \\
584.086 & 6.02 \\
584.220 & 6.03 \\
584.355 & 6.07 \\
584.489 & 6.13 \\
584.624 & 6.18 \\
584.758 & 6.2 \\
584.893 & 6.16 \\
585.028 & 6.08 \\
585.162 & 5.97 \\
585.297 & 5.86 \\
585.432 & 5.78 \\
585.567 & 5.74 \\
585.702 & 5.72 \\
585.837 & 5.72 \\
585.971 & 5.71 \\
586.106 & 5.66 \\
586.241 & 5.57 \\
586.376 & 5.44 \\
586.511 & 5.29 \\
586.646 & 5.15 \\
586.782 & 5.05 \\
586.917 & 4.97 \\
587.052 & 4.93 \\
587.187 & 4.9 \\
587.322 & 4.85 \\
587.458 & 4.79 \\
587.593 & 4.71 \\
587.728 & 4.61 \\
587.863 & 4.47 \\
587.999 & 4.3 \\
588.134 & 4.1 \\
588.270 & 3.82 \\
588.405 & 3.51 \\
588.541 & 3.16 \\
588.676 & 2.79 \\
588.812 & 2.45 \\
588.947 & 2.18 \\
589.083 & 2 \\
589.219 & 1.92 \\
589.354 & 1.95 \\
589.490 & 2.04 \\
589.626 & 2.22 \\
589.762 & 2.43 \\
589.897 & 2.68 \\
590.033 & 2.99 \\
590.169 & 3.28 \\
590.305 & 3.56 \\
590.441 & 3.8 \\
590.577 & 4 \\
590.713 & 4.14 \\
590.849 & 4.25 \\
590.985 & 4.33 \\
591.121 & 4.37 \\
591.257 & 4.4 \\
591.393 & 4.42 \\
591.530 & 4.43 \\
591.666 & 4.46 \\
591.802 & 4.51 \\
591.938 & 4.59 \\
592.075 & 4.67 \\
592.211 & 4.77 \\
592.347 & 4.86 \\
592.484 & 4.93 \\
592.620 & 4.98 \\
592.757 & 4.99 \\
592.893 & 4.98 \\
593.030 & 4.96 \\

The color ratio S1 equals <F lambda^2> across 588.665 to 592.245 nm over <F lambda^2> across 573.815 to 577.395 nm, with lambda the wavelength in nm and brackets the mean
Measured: 0.6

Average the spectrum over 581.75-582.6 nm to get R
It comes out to 5.72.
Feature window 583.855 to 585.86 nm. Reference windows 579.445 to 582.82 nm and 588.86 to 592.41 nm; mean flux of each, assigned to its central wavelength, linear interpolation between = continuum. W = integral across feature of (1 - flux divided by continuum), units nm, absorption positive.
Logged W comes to -0.25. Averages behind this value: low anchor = 6.45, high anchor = 3.58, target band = 5.99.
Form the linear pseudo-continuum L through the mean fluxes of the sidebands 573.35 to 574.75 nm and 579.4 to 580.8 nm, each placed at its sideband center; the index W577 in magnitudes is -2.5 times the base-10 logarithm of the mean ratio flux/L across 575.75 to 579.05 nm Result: 0.11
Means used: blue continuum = 6.29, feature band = 5.97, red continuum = 6.84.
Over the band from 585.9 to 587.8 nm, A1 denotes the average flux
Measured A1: 5.12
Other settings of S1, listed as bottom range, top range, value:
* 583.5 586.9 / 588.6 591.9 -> 0.58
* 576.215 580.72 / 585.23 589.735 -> 0.71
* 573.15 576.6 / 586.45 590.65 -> 0.61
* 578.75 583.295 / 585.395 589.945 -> 0.67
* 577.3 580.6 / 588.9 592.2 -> 0.58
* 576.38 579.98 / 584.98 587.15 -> 0.93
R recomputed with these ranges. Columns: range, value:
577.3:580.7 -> 6.37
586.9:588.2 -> 4.65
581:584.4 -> 6.02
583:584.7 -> 6.04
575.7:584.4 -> 6.16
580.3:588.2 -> 5.8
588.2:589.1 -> 2.89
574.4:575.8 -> 6.51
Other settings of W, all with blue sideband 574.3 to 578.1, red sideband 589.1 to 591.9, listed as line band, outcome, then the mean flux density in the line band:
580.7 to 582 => -0.351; 6.61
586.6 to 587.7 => -0.209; 4.9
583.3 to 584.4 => -0.308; 6.06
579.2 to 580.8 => -0.381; 6.75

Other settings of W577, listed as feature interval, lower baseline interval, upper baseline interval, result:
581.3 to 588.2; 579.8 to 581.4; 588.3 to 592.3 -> -0.036 mag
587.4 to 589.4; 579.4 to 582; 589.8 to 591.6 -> 0.324 mag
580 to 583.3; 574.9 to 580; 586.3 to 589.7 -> -0.206 mag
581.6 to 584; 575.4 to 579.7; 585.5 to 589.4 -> -0.141 mag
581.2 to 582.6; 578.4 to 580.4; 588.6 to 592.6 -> -0.053 mag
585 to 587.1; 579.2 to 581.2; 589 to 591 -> -0.217 mag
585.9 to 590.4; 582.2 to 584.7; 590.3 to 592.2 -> 0.281 mag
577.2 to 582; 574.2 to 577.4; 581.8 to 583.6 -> -0.088 mag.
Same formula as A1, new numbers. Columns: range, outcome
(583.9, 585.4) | 6.06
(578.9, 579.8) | 6.18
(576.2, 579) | 5.97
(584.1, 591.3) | 4.43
